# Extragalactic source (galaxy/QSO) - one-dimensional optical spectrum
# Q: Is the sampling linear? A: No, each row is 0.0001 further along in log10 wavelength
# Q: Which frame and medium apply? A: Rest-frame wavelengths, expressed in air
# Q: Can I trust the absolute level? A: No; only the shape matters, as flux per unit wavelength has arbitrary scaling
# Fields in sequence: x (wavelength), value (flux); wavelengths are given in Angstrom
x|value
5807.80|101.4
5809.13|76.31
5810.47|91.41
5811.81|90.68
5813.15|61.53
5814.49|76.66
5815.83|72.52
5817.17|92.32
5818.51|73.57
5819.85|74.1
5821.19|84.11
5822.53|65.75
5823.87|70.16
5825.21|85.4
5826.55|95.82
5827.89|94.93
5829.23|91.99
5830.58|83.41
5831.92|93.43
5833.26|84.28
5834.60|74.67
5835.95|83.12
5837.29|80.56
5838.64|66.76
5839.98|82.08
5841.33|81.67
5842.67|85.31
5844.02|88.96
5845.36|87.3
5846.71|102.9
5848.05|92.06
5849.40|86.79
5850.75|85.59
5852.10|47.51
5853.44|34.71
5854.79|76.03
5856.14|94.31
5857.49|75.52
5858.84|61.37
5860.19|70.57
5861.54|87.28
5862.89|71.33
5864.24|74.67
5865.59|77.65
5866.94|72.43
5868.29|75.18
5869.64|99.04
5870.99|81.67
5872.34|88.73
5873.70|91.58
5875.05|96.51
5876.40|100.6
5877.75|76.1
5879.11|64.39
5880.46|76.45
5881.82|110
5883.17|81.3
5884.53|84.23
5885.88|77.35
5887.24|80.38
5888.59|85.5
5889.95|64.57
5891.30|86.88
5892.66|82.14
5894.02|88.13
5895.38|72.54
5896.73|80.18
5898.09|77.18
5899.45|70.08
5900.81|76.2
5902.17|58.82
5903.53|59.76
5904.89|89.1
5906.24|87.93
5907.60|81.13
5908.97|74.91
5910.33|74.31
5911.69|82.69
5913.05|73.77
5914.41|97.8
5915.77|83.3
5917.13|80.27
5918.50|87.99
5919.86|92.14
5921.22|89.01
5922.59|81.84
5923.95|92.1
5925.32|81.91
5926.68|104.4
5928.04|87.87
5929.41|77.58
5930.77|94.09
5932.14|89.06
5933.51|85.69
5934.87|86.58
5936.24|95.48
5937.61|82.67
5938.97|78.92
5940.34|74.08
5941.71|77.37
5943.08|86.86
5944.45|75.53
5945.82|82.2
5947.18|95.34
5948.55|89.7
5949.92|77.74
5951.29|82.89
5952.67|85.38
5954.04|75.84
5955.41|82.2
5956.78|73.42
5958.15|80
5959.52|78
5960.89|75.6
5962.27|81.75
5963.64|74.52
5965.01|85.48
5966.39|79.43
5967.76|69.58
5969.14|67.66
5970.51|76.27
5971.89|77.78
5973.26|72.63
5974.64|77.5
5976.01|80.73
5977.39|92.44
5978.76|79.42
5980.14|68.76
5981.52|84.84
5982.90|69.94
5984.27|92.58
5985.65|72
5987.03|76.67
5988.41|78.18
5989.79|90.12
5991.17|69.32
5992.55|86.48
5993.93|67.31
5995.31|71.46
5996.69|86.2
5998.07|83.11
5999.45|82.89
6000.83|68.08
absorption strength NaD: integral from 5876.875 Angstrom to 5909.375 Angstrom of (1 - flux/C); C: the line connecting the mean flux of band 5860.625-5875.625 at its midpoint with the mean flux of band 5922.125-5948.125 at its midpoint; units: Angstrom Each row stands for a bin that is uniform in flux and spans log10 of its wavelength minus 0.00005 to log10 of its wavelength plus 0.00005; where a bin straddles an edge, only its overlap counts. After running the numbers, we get 2.1 Angstrom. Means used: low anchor 83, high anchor 85.9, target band 78.7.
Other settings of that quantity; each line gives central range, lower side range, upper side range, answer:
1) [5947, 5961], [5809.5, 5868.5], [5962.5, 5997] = -0.5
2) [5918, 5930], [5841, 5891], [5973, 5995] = -1.3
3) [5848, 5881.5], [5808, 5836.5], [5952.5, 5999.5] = 1.1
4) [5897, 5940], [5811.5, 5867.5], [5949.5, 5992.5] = -2.3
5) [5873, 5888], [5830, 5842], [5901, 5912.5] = -1.4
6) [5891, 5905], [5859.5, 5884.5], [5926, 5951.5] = 1.4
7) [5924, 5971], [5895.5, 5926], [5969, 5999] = -1.6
